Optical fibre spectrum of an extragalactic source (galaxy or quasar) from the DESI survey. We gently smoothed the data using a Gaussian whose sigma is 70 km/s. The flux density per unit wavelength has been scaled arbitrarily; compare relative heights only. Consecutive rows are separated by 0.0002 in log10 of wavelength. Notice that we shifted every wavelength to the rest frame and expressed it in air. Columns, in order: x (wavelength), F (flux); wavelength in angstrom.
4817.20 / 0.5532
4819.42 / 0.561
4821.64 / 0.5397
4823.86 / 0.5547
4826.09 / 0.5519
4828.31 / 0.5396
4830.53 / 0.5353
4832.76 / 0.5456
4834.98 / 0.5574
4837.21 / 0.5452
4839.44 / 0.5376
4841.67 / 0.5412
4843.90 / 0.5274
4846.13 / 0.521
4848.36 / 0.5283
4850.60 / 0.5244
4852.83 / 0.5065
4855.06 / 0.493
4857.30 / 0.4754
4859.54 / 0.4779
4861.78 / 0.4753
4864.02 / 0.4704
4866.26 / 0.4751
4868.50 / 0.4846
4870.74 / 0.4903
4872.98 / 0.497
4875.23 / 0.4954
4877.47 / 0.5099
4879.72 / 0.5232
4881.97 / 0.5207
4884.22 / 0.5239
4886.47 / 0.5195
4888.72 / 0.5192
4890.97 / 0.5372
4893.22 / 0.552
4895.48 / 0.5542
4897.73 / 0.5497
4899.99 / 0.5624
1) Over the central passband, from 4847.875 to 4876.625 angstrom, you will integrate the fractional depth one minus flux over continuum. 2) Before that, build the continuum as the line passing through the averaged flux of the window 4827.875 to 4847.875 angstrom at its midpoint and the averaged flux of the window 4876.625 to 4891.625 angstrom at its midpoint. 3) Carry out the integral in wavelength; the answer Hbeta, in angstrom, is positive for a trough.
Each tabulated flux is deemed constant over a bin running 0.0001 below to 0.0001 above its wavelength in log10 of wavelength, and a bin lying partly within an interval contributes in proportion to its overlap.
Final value 2.09 angstrom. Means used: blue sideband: 0.539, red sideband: 0.522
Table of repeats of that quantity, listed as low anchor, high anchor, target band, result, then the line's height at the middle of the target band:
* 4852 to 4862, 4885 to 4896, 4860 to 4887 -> 0.7 angstrom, 0.51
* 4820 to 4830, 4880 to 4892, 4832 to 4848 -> 0.1 angstrom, 0.541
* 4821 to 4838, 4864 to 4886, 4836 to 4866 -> 0.9 angstrom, 0.525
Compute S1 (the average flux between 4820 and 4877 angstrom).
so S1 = 0.516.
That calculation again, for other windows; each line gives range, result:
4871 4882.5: 0.507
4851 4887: 0.496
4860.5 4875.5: 0.483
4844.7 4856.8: 0.513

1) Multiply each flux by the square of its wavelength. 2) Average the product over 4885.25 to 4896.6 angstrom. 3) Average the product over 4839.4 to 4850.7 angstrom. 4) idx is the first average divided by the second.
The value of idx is 1.03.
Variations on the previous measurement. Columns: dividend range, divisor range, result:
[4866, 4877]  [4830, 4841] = 0.92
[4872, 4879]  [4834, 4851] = 0.95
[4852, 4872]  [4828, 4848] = 0.91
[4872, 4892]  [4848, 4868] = 1.06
